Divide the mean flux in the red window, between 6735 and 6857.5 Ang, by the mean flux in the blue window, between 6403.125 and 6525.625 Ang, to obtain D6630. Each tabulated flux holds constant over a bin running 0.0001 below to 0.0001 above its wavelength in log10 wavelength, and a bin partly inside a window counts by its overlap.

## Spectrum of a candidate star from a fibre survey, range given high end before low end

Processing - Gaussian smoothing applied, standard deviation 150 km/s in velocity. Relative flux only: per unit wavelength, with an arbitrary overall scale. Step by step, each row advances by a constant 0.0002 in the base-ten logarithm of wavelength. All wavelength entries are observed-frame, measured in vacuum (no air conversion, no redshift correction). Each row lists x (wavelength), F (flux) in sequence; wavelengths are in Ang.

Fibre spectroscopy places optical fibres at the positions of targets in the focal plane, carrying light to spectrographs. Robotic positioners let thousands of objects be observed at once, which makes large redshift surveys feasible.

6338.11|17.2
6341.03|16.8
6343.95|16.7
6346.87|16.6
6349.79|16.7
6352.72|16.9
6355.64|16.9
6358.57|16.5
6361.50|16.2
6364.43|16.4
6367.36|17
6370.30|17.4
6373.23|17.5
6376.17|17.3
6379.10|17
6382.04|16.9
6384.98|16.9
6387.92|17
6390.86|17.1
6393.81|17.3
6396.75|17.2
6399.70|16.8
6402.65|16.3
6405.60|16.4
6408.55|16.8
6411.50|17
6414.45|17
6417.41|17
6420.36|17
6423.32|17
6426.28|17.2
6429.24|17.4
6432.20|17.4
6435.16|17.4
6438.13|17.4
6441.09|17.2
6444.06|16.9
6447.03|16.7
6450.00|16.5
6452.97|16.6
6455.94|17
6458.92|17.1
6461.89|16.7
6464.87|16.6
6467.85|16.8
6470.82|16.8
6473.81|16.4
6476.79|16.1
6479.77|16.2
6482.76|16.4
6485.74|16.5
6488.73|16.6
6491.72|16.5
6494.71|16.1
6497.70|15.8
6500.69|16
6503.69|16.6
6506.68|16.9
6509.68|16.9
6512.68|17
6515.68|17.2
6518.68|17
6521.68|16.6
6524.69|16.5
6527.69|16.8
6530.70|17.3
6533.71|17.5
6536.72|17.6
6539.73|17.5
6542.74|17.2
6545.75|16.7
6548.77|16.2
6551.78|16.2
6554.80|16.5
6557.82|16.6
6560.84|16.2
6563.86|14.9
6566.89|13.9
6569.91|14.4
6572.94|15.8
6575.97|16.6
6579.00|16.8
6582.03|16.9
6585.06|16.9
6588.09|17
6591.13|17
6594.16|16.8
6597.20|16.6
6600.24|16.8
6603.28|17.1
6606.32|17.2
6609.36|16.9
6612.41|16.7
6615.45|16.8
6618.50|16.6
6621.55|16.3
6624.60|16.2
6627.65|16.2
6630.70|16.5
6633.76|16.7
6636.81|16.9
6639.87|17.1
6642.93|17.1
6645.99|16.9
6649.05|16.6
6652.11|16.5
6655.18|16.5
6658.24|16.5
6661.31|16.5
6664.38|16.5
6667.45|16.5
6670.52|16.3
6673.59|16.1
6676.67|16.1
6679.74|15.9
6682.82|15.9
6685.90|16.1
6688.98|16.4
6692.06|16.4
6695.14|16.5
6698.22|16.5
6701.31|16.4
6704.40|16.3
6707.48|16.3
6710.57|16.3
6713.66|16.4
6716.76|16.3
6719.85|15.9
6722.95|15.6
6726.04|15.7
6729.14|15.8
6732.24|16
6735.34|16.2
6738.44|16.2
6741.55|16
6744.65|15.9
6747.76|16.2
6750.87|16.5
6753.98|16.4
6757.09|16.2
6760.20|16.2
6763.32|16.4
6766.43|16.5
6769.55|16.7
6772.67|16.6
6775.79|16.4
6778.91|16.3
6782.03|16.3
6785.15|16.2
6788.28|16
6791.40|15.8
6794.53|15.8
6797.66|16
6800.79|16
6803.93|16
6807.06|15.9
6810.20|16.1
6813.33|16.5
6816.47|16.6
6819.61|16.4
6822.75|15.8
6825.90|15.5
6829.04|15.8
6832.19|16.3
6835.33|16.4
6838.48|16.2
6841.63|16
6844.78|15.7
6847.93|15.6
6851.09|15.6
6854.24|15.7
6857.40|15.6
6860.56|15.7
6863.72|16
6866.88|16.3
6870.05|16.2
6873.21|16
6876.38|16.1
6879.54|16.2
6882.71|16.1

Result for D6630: 0.96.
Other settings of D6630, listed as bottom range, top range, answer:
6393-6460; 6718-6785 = 0.95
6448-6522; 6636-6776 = 0.98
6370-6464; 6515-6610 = 0.98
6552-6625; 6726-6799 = 0.99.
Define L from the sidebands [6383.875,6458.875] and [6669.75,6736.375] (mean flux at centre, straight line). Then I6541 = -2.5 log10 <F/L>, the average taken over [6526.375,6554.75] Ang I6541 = -0.02 mag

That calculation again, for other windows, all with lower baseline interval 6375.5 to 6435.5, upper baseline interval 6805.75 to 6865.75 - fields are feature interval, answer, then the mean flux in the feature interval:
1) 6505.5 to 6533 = -0.01 mag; 16.9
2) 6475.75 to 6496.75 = 0.03 mag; 16.3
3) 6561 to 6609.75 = 0.02 mag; 16.3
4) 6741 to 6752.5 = 0.00 mag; 16.2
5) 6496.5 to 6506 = 0.04 mag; 16.2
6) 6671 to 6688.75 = 0.02 mag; 16.1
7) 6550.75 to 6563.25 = 0.02 mag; 16.3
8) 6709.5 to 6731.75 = 0.02 mag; 16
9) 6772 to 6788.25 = -0.01 mag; 16.3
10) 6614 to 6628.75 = 0.00 mag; 16.4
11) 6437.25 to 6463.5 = 0.00 mag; 16.9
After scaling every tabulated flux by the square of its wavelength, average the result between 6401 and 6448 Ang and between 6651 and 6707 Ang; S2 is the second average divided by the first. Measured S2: 1.0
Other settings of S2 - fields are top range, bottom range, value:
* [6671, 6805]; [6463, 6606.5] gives 1.04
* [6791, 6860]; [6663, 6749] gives 1.02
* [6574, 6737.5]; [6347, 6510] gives 1.05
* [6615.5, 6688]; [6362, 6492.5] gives 1.04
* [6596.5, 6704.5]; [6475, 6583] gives 1.04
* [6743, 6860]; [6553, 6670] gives 1.03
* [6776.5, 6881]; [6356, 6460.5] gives 1.07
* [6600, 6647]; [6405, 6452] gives 1.04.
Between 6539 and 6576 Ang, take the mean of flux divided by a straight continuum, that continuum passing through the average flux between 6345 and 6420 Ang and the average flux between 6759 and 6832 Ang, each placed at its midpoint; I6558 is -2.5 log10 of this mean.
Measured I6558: 0.04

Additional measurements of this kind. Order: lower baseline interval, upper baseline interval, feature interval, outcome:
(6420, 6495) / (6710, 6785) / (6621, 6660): -0.01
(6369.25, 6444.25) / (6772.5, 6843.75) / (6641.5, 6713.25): 0.00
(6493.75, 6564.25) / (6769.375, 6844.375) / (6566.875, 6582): 0.05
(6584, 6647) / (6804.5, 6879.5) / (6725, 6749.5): 0.02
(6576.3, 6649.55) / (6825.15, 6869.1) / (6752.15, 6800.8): -0.01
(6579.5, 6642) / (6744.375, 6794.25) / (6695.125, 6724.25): 0.01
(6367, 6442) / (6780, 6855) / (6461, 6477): 0.02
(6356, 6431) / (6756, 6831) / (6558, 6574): 0.10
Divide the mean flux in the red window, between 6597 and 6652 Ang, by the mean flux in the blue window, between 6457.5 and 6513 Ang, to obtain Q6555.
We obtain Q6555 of 1.0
